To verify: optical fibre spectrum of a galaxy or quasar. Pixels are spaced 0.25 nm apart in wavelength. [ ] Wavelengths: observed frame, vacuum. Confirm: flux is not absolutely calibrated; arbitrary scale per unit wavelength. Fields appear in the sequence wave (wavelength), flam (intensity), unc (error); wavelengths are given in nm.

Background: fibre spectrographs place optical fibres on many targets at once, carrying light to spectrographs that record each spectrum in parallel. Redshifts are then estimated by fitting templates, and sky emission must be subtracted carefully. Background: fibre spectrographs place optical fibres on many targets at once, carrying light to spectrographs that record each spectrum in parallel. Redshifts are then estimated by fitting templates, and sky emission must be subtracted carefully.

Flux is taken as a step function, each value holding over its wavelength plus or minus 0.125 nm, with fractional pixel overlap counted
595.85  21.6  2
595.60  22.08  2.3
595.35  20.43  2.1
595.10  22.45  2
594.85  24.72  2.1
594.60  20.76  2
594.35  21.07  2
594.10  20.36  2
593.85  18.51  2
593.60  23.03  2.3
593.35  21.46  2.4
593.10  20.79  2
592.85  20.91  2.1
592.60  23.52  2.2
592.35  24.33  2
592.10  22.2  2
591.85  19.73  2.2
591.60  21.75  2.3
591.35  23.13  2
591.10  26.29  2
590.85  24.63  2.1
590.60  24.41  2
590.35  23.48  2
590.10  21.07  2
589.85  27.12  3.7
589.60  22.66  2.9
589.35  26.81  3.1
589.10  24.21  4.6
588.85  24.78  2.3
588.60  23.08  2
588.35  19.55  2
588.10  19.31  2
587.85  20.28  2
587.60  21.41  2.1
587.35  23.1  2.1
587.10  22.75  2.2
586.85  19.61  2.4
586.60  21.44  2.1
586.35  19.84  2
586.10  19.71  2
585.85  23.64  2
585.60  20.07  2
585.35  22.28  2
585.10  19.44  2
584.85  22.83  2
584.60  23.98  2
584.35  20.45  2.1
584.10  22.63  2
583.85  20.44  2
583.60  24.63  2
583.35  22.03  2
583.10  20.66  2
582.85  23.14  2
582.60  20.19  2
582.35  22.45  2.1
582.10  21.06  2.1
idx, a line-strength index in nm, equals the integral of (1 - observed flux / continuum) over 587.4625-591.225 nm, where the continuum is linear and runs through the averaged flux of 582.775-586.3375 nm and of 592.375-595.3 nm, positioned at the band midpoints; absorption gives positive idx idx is -0.27 nm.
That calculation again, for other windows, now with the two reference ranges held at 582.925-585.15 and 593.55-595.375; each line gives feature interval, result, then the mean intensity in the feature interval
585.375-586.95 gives 0.076 nm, 20.8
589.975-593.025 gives -0.190 nm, 22.9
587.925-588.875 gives 0.021 nm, 21.3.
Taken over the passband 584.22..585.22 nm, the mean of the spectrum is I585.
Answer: 21.7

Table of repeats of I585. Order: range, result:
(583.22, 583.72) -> 23.3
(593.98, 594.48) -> 20.7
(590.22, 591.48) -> 24.4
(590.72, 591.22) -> 25.4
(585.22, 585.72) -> 21.2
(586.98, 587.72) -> 22.4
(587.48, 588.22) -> 20.3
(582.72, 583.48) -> 21.9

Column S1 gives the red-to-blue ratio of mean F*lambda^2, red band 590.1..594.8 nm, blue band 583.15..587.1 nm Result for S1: 1.1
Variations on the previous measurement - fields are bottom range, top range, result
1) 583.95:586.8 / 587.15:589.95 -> 1.08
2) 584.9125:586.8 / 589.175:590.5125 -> 1.17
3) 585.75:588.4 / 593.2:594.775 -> 1.02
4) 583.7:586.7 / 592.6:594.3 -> 1.01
